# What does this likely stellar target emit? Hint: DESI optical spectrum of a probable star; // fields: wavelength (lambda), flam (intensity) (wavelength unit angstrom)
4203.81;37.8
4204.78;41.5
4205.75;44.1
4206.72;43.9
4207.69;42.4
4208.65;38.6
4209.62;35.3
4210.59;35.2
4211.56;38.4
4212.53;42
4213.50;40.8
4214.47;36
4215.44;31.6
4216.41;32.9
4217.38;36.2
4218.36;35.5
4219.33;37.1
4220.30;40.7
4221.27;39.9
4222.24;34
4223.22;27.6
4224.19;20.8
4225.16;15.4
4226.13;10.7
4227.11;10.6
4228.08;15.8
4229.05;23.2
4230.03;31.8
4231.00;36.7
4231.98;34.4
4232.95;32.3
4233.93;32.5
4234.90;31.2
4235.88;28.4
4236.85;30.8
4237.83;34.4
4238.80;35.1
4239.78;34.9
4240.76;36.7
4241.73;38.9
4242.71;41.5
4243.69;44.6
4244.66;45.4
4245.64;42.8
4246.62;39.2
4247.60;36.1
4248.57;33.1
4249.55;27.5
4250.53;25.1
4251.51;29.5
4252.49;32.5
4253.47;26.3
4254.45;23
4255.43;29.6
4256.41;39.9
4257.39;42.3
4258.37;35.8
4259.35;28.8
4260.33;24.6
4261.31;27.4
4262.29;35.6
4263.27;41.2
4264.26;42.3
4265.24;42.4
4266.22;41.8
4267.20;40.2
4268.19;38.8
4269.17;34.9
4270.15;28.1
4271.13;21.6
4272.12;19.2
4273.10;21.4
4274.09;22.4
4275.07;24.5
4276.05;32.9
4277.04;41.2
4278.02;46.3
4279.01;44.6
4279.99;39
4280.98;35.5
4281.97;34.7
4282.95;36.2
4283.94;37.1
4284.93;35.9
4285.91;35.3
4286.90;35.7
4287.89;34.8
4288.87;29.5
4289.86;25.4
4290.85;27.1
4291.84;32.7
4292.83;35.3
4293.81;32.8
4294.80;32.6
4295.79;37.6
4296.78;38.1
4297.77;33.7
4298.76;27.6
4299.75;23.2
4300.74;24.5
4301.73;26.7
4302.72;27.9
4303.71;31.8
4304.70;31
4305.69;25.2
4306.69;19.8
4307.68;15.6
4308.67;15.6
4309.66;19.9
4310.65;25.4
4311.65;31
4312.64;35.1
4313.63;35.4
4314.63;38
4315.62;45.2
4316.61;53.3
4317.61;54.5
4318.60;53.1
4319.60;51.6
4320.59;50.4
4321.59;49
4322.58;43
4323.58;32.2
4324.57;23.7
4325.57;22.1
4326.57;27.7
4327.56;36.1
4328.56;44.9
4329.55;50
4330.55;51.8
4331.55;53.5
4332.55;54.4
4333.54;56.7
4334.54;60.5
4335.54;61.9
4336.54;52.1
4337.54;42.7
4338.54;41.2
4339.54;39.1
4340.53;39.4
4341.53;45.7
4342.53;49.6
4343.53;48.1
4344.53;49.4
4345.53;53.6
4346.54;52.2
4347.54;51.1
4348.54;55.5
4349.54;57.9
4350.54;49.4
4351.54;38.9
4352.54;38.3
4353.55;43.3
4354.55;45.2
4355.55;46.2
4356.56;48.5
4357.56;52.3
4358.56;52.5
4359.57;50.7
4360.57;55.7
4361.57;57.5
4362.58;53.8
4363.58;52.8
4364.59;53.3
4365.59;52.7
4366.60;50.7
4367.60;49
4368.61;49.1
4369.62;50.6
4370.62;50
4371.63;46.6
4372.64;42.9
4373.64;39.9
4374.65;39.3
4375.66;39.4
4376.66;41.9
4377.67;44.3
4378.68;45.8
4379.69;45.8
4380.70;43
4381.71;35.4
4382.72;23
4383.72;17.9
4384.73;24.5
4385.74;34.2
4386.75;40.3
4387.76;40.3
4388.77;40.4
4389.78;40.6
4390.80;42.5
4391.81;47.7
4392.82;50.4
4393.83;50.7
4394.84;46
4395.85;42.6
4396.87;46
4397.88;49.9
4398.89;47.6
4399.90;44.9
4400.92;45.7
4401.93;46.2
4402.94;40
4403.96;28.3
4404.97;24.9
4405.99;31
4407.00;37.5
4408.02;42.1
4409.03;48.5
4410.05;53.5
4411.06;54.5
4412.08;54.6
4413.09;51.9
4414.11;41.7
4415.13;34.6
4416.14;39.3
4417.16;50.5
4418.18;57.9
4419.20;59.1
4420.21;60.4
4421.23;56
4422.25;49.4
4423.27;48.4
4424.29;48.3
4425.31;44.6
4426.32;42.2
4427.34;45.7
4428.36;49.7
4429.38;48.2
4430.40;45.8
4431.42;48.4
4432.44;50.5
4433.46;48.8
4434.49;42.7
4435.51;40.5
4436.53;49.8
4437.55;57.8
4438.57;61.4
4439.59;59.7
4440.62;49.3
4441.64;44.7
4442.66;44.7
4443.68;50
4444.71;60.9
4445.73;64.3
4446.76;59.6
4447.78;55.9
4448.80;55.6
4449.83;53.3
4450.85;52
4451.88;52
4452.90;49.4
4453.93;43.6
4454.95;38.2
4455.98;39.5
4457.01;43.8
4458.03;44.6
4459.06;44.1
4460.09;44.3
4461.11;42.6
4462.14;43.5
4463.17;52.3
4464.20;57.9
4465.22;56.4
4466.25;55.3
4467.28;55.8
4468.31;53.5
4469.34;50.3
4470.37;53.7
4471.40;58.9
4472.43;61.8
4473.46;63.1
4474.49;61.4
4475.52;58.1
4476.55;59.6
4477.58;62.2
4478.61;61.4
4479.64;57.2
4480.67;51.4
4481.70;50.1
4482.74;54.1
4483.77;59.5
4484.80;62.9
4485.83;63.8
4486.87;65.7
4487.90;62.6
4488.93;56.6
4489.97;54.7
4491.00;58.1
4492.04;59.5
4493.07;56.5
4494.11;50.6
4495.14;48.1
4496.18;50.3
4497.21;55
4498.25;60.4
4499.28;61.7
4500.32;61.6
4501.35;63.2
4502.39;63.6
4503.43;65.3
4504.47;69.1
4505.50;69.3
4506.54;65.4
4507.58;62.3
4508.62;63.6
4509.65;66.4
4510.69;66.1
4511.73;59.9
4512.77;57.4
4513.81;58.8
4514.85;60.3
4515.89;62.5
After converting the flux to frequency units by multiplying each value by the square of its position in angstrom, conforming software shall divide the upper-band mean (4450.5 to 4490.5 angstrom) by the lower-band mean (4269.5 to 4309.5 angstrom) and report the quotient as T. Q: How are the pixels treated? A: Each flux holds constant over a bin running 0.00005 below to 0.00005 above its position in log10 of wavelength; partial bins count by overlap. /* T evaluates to 1.92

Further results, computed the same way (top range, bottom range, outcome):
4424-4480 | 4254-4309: 1.75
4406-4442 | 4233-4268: 1.52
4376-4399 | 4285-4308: 1.42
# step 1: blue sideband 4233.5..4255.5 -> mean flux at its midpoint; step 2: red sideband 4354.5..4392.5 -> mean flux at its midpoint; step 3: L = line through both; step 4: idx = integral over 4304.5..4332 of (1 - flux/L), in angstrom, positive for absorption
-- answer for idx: 2.1 angstrom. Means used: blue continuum 34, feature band 37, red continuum 44.4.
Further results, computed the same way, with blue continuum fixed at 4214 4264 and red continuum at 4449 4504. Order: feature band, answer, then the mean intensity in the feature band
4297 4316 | 5.19 angstrom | 28.1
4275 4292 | 0.54 angstrom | 35.2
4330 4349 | -3.96 angstrom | 50.4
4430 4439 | 0.24 angstrom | 49.5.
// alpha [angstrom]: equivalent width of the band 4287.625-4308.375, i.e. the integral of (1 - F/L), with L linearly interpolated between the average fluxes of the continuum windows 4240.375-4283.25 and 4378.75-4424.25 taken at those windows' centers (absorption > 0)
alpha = 4.37 angstrom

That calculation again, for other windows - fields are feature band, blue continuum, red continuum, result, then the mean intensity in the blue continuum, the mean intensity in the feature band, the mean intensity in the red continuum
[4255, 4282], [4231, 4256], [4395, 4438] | 1.1 angstrom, 33.9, 34.2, 46.4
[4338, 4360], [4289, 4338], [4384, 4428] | -4.2 angstrom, 37.1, 47.6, 44.7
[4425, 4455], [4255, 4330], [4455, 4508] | 0.6 angstrom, 34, 50.6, 56.4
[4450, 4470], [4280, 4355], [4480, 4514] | 2.5 angstrom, 39.1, 48.5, 59.8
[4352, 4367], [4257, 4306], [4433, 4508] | -2.9 angstrom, 32.9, 50.2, 55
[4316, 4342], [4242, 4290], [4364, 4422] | -4.5 angstrom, 34.2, 45.8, 44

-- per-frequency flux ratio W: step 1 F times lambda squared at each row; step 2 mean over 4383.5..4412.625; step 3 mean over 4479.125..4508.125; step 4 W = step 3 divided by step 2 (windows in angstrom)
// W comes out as 1.5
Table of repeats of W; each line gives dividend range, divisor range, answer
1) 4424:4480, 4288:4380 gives 1.30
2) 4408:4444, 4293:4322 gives 1.53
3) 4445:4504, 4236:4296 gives 1.78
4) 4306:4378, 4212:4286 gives 1.41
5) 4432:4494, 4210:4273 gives 1.81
